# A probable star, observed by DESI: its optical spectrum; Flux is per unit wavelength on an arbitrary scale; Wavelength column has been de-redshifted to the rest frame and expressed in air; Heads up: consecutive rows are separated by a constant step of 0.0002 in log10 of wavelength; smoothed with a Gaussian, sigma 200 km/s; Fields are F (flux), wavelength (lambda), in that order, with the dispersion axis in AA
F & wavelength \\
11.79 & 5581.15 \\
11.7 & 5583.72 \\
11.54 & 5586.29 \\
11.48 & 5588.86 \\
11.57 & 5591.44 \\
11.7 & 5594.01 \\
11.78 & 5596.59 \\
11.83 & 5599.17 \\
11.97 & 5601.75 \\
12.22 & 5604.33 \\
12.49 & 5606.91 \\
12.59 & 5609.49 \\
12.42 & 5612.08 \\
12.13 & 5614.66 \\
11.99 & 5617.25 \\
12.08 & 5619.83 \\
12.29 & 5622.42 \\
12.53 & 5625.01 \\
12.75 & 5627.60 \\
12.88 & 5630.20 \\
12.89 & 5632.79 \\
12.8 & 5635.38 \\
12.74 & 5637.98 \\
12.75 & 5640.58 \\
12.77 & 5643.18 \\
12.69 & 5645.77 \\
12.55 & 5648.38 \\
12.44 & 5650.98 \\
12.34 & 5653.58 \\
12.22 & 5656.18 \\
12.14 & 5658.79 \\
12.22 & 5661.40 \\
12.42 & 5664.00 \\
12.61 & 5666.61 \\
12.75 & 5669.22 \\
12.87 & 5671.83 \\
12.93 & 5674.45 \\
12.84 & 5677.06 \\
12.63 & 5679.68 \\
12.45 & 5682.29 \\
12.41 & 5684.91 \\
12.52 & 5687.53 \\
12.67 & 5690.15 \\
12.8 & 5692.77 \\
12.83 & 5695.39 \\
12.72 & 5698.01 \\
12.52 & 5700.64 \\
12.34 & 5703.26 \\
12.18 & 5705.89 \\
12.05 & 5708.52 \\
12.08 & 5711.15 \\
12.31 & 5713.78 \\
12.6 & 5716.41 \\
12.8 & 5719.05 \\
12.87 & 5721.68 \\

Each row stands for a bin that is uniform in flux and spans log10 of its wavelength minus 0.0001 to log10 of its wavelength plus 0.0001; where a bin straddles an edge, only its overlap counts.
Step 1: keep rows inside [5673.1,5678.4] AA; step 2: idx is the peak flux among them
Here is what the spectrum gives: 12.93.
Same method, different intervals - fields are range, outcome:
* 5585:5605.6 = 12.22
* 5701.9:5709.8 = 12.34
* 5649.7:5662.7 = 12.44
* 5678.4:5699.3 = 12.83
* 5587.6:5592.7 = 11.57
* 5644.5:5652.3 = 12.69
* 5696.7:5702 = 12.72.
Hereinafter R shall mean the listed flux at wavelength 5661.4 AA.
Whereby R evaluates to 12.22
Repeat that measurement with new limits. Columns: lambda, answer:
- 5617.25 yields 11.99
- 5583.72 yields 11.7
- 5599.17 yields 11.83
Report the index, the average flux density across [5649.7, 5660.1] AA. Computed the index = 12.3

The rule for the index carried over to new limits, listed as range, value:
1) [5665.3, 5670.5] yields 12.7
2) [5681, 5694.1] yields 12.6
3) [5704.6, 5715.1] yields 12.2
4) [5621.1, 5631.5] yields 12.6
